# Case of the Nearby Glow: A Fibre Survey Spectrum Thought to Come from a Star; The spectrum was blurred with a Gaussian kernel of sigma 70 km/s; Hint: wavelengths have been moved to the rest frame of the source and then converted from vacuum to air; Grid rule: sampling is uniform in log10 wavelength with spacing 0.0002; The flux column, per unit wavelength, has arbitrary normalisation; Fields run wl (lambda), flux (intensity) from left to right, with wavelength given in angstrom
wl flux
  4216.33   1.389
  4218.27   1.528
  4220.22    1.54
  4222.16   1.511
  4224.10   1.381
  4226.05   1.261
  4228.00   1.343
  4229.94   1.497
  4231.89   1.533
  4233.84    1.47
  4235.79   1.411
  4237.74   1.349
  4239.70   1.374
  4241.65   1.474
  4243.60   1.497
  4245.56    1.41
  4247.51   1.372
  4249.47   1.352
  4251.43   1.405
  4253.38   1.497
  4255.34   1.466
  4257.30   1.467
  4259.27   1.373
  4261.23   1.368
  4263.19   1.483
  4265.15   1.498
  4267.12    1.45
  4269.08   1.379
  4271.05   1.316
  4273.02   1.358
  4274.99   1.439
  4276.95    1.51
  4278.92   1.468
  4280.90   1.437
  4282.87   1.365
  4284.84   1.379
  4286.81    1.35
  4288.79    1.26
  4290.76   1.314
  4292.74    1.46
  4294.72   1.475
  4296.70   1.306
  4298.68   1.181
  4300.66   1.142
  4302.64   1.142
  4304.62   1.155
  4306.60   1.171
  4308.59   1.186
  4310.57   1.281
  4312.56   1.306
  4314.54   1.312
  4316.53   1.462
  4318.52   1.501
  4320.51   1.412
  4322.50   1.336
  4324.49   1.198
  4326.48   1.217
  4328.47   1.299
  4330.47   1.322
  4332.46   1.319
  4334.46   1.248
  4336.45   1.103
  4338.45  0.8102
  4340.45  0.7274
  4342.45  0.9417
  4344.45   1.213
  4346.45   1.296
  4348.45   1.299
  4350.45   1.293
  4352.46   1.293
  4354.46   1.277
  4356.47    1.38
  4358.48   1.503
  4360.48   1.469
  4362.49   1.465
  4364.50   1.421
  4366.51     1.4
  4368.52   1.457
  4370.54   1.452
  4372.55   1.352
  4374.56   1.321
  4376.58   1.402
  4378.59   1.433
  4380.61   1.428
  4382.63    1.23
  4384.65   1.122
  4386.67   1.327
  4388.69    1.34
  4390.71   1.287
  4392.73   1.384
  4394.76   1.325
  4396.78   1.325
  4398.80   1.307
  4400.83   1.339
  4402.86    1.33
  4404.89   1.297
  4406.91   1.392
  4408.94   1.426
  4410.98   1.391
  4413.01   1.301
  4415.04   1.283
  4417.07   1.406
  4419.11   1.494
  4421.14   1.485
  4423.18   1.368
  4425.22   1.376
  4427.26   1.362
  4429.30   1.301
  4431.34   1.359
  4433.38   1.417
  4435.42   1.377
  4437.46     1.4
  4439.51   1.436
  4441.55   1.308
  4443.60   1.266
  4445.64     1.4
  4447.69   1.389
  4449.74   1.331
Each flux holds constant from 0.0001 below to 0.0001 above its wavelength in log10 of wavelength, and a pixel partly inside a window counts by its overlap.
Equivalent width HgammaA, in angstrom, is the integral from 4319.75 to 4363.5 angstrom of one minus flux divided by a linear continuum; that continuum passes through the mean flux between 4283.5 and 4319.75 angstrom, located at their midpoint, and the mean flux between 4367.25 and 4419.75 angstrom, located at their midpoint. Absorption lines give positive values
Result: 2.55 angstrom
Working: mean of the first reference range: 1.3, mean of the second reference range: 1.35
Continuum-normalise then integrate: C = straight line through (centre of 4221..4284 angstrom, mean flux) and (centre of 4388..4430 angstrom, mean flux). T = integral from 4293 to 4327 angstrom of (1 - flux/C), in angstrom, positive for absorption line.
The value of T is 2.7 angstrom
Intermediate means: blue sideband 1.42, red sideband 1.36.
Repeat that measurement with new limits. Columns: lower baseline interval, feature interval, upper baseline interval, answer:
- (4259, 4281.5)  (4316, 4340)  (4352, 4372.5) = 2.8 angstrom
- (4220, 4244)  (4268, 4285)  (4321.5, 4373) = -0.5 angstrom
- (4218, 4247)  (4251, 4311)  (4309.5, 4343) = -1.3 angstrom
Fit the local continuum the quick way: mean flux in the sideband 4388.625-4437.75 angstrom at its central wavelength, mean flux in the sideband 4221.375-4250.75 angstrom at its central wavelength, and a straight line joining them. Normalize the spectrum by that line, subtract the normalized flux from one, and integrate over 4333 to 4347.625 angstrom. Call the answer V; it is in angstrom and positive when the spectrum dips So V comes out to 3.4 angstrom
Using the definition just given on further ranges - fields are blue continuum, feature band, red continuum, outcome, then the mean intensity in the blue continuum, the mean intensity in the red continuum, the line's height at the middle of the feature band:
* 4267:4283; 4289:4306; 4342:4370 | 1.5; 1.41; 1.35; 1.4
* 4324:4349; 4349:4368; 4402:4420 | -2.7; 1.15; 1.37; 1.21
